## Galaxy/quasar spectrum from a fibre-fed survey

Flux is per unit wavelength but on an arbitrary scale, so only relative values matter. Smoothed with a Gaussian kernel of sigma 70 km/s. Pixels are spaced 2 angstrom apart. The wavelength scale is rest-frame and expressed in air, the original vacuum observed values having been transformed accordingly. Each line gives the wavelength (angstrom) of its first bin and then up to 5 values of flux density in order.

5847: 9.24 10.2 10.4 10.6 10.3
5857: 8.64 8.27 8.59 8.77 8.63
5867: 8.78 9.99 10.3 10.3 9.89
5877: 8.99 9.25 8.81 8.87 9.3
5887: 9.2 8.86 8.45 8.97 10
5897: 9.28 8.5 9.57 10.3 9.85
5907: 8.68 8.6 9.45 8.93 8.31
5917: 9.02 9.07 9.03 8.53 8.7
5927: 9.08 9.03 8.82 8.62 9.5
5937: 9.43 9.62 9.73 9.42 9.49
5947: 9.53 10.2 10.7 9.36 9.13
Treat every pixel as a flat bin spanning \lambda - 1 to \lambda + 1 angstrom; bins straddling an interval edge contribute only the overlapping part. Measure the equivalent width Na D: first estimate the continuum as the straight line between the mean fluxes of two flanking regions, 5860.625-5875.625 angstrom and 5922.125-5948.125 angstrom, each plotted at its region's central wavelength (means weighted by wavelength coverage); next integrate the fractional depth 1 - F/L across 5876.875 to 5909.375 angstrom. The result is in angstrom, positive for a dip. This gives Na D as 0.63 angstrom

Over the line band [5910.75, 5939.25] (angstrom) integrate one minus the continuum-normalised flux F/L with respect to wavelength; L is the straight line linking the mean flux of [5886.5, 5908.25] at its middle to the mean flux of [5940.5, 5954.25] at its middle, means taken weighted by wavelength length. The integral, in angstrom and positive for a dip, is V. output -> 1.6 angstrom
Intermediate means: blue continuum 9.24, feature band 8.98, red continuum 9.77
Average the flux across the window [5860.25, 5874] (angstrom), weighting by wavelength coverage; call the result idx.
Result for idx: 9.35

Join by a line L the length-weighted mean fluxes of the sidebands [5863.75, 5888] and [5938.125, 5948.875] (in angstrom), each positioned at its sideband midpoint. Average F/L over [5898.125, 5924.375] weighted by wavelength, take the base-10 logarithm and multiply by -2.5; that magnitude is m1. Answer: 0.050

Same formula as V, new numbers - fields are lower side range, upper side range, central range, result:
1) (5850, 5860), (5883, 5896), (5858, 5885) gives 0.6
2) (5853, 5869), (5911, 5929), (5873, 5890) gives -0.4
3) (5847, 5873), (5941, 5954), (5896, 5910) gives 0.5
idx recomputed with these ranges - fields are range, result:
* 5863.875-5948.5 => 9.21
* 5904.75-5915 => 8.97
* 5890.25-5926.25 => 9.07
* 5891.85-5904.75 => 9.45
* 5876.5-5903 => 9.13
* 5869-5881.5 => 9.65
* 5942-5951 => 9.78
